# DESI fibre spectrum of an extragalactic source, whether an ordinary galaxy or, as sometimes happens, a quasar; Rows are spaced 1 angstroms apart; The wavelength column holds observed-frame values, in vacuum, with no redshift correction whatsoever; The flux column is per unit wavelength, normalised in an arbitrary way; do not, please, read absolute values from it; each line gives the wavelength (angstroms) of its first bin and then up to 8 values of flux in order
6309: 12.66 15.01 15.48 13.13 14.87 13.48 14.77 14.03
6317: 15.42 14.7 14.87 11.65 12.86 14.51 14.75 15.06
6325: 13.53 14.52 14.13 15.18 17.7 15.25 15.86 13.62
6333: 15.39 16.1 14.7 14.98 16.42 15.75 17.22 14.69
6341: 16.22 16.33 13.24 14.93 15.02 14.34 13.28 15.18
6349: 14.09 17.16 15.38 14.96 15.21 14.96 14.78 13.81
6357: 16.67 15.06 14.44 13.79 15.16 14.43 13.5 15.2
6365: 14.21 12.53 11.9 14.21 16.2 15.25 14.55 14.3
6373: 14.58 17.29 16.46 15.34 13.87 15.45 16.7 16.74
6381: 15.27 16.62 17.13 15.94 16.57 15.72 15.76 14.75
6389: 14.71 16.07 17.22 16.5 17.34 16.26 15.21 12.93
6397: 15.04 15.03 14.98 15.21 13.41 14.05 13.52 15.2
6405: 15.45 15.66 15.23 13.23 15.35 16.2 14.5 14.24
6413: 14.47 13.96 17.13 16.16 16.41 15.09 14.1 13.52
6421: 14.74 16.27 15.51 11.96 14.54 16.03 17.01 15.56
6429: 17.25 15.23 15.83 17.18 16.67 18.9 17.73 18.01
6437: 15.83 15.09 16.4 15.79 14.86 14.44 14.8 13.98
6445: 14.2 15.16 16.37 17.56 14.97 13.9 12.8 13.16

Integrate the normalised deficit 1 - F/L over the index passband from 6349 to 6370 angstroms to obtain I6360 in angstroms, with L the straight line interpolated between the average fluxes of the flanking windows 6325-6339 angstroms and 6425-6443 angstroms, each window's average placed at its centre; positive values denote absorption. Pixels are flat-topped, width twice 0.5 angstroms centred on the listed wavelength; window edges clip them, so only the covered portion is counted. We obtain 1.2 angstroms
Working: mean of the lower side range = 15.4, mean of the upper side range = 16.2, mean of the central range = 14.7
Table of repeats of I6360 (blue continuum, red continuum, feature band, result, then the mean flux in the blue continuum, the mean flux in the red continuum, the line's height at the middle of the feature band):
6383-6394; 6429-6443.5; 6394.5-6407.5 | 1.2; 16.1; 16.2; 16.1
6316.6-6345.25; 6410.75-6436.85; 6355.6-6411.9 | 1.0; 15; 15.7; 15.4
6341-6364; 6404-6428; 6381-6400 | -0.9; 14.8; 15.1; 15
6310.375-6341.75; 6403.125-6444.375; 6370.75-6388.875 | -0.6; 14.9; 15.5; 15.2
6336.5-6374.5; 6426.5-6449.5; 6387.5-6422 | 1.0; 14.9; 16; 15.6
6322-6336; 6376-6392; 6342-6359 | 0.5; 15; 15.9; 15.4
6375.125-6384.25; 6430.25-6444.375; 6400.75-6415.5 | 1.1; 15.9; 16.1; 16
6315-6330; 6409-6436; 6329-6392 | -1.1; 14.5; 15.7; 15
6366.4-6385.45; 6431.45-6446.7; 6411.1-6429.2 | 0.7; 15.5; 15.9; 15.8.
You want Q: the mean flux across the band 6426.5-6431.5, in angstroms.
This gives 16.2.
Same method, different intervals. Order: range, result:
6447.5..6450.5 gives 15.5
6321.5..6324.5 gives 14.8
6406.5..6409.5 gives 14.6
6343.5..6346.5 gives 14.8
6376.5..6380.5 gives 15.7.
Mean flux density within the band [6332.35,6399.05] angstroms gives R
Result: 15.2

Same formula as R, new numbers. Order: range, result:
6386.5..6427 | 15.1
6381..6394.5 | 16.2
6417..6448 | 15.6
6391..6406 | 15.1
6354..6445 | 15.3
